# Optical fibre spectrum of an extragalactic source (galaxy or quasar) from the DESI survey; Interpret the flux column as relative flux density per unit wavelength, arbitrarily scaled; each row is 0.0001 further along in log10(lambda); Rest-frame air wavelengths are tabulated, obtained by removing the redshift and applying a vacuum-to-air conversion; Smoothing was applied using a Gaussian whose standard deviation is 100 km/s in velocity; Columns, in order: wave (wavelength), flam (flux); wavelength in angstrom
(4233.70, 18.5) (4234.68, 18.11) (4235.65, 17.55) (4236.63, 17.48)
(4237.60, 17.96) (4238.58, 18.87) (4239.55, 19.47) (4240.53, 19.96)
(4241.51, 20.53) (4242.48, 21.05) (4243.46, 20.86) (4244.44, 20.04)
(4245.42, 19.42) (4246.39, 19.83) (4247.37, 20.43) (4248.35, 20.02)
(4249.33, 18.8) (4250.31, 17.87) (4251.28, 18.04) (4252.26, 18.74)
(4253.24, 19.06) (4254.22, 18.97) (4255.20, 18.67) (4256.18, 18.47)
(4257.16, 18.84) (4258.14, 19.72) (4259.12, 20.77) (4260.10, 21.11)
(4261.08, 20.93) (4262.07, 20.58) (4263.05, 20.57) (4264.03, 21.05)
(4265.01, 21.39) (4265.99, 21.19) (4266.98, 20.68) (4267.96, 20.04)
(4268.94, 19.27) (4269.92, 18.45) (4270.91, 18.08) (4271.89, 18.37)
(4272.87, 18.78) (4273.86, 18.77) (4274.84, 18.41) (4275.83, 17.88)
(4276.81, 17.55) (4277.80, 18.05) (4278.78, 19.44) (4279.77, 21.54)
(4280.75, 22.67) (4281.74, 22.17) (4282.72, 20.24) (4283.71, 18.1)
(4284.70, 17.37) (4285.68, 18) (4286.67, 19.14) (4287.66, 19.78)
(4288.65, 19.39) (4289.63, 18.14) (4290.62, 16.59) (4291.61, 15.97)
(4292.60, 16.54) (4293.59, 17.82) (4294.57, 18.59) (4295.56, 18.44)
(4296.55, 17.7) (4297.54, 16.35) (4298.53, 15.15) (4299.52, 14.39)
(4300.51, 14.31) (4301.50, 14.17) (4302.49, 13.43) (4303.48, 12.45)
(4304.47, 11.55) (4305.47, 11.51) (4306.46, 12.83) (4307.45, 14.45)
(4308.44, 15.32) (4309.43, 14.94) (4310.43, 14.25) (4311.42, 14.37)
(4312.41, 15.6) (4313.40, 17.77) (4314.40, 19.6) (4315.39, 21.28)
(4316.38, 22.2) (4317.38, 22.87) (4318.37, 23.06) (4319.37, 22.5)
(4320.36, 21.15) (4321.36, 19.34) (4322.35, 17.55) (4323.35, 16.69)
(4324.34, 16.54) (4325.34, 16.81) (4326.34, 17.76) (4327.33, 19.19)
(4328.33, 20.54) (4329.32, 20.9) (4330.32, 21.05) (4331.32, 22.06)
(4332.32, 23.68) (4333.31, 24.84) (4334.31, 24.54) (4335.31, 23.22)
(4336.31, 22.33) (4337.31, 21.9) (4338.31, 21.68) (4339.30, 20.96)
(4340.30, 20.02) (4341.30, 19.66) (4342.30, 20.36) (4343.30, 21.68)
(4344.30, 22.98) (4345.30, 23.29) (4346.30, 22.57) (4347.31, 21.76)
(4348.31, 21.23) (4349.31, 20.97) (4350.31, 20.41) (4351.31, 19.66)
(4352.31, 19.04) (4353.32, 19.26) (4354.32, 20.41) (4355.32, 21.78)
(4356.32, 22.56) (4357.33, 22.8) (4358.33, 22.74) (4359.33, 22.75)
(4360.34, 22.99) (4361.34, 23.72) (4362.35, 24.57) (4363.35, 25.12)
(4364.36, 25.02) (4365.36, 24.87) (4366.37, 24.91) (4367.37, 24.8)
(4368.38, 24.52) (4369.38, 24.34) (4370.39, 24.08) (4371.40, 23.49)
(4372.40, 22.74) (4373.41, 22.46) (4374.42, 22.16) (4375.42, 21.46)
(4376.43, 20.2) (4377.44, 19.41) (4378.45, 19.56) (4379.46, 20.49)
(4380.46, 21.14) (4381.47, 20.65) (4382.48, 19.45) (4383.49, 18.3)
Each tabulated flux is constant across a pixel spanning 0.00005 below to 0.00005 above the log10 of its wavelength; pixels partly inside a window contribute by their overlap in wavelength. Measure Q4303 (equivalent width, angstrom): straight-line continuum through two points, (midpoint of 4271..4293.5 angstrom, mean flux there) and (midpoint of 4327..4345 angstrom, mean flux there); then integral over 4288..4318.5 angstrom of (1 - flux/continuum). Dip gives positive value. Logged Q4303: 5.4 angstrom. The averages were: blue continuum 18.7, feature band 16.4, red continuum 21.8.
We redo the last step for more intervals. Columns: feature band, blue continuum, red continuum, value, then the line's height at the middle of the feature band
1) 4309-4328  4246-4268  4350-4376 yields 2.6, 21.5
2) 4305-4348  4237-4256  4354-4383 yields 3.6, 21.5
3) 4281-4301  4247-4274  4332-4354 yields 2.5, 20.3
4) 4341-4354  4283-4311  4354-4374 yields 0.4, 21.7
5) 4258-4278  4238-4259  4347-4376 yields 0.4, 20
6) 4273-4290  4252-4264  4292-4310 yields -2.1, 17.2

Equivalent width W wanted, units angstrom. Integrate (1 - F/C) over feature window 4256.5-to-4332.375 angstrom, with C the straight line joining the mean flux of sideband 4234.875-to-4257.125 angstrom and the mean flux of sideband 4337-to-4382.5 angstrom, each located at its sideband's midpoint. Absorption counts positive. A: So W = 7.5 angstrom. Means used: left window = 19.2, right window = 22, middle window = 18.4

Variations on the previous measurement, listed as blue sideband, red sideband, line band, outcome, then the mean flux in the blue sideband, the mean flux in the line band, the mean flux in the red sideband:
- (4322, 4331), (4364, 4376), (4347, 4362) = 0.3 angstrom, 18.6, 21.5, 23.7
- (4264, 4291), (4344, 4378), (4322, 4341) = 0.6 angstrom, 19.3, 20.7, 22.5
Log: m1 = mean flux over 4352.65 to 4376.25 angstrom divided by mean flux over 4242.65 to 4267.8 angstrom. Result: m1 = 1.16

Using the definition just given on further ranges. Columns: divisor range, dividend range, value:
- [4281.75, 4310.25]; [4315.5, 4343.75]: 1.29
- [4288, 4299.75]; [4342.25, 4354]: 1.23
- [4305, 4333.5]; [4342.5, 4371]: 1.22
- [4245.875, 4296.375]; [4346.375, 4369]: 1.17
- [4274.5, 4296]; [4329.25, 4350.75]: 1.17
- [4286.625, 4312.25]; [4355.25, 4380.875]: 1.47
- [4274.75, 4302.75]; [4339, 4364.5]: 1.22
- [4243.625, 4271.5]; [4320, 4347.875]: 1.06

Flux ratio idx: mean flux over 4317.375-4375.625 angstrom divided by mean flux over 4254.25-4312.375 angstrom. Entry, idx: 1.23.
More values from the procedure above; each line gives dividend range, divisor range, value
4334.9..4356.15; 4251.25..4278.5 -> 1.09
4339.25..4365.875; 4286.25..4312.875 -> 1.40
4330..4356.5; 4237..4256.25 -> 1.12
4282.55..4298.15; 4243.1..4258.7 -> 0.93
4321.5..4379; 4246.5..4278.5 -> 1.12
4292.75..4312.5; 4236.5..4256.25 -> 0.77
